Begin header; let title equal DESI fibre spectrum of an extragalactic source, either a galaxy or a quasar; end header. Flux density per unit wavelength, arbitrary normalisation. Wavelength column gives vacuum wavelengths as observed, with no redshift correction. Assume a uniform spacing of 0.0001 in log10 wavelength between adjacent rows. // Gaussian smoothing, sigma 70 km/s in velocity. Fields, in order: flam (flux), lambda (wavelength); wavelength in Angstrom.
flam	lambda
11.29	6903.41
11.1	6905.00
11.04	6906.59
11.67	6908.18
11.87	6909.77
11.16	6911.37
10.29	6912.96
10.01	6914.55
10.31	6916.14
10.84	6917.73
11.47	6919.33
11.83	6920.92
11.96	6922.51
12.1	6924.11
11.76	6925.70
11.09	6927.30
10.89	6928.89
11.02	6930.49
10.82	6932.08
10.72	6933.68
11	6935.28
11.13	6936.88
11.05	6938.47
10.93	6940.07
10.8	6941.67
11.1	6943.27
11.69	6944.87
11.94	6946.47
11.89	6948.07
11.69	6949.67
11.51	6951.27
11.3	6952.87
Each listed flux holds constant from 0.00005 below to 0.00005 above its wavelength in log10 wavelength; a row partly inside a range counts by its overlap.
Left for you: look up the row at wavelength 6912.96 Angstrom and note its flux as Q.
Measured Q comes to 10.29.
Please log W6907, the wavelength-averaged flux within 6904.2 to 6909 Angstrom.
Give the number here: 11.3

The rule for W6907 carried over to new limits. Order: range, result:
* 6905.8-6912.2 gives 11.4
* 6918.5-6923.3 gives 11.7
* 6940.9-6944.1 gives 10.9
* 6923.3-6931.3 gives 11.4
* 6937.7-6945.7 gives 11.1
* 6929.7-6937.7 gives 10.9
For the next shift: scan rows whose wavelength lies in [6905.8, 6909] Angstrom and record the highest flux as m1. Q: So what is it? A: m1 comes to 11.67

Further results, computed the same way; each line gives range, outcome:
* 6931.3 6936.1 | 11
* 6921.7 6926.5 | 12.1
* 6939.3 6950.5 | 11.94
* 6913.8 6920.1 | 11.47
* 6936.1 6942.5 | 11.13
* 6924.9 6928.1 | 11.76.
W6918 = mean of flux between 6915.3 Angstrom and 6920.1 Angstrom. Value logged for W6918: 10.9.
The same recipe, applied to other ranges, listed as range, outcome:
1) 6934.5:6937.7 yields 11.1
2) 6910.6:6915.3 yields 10.5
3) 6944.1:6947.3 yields 11.8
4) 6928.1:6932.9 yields 10.9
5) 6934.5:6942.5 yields 11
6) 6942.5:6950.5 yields 11.7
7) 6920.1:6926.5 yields 11.9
